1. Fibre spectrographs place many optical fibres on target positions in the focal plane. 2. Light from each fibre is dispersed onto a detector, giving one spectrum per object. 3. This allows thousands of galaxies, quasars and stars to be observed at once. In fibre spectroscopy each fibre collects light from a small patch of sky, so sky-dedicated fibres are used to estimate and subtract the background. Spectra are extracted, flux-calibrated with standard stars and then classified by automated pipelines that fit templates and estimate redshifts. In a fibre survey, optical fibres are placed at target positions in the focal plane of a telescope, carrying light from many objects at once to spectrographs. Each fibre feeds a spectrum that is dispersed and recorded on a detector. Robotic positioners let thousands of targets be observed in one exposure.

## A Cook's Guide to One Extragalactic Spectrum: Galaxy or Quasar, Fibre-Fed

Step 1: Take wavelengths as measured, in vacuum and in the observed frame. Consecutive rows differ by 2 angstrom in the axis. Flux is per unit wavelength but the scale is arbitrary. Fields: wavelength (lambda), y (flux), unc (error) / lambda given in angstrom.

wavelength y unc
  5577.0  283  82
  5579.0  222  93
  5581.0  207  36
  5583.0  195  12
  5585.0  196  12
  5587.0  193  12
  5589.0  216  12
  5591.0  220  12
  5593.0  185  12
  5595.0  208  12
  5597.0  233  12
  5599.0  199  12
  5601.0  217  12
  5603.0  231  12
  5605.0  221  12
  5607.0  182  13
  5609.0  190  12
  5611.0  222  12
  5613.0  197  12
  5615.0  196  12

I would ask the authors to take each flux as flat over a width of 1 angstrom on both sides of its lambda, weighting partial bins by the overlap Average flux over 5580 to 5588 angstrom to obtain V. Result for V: 198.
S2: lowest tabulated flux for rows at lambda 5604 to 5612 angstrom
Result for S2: 182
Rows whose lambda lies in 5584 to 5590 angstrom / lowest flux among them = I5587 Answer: 193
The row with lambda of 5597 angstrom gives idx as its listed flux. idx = 233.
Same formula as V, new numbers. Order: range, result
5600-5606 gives 223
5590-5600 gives 209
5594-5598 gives 220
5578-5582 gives 214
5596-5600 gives 216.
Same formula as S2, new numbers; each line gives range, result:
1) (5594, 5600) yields 199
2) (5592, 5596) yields 185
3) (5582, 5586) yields 195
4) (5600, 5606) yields 217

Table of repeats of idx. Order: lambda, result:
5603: 231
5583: 195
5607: 182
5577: 283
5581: 207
